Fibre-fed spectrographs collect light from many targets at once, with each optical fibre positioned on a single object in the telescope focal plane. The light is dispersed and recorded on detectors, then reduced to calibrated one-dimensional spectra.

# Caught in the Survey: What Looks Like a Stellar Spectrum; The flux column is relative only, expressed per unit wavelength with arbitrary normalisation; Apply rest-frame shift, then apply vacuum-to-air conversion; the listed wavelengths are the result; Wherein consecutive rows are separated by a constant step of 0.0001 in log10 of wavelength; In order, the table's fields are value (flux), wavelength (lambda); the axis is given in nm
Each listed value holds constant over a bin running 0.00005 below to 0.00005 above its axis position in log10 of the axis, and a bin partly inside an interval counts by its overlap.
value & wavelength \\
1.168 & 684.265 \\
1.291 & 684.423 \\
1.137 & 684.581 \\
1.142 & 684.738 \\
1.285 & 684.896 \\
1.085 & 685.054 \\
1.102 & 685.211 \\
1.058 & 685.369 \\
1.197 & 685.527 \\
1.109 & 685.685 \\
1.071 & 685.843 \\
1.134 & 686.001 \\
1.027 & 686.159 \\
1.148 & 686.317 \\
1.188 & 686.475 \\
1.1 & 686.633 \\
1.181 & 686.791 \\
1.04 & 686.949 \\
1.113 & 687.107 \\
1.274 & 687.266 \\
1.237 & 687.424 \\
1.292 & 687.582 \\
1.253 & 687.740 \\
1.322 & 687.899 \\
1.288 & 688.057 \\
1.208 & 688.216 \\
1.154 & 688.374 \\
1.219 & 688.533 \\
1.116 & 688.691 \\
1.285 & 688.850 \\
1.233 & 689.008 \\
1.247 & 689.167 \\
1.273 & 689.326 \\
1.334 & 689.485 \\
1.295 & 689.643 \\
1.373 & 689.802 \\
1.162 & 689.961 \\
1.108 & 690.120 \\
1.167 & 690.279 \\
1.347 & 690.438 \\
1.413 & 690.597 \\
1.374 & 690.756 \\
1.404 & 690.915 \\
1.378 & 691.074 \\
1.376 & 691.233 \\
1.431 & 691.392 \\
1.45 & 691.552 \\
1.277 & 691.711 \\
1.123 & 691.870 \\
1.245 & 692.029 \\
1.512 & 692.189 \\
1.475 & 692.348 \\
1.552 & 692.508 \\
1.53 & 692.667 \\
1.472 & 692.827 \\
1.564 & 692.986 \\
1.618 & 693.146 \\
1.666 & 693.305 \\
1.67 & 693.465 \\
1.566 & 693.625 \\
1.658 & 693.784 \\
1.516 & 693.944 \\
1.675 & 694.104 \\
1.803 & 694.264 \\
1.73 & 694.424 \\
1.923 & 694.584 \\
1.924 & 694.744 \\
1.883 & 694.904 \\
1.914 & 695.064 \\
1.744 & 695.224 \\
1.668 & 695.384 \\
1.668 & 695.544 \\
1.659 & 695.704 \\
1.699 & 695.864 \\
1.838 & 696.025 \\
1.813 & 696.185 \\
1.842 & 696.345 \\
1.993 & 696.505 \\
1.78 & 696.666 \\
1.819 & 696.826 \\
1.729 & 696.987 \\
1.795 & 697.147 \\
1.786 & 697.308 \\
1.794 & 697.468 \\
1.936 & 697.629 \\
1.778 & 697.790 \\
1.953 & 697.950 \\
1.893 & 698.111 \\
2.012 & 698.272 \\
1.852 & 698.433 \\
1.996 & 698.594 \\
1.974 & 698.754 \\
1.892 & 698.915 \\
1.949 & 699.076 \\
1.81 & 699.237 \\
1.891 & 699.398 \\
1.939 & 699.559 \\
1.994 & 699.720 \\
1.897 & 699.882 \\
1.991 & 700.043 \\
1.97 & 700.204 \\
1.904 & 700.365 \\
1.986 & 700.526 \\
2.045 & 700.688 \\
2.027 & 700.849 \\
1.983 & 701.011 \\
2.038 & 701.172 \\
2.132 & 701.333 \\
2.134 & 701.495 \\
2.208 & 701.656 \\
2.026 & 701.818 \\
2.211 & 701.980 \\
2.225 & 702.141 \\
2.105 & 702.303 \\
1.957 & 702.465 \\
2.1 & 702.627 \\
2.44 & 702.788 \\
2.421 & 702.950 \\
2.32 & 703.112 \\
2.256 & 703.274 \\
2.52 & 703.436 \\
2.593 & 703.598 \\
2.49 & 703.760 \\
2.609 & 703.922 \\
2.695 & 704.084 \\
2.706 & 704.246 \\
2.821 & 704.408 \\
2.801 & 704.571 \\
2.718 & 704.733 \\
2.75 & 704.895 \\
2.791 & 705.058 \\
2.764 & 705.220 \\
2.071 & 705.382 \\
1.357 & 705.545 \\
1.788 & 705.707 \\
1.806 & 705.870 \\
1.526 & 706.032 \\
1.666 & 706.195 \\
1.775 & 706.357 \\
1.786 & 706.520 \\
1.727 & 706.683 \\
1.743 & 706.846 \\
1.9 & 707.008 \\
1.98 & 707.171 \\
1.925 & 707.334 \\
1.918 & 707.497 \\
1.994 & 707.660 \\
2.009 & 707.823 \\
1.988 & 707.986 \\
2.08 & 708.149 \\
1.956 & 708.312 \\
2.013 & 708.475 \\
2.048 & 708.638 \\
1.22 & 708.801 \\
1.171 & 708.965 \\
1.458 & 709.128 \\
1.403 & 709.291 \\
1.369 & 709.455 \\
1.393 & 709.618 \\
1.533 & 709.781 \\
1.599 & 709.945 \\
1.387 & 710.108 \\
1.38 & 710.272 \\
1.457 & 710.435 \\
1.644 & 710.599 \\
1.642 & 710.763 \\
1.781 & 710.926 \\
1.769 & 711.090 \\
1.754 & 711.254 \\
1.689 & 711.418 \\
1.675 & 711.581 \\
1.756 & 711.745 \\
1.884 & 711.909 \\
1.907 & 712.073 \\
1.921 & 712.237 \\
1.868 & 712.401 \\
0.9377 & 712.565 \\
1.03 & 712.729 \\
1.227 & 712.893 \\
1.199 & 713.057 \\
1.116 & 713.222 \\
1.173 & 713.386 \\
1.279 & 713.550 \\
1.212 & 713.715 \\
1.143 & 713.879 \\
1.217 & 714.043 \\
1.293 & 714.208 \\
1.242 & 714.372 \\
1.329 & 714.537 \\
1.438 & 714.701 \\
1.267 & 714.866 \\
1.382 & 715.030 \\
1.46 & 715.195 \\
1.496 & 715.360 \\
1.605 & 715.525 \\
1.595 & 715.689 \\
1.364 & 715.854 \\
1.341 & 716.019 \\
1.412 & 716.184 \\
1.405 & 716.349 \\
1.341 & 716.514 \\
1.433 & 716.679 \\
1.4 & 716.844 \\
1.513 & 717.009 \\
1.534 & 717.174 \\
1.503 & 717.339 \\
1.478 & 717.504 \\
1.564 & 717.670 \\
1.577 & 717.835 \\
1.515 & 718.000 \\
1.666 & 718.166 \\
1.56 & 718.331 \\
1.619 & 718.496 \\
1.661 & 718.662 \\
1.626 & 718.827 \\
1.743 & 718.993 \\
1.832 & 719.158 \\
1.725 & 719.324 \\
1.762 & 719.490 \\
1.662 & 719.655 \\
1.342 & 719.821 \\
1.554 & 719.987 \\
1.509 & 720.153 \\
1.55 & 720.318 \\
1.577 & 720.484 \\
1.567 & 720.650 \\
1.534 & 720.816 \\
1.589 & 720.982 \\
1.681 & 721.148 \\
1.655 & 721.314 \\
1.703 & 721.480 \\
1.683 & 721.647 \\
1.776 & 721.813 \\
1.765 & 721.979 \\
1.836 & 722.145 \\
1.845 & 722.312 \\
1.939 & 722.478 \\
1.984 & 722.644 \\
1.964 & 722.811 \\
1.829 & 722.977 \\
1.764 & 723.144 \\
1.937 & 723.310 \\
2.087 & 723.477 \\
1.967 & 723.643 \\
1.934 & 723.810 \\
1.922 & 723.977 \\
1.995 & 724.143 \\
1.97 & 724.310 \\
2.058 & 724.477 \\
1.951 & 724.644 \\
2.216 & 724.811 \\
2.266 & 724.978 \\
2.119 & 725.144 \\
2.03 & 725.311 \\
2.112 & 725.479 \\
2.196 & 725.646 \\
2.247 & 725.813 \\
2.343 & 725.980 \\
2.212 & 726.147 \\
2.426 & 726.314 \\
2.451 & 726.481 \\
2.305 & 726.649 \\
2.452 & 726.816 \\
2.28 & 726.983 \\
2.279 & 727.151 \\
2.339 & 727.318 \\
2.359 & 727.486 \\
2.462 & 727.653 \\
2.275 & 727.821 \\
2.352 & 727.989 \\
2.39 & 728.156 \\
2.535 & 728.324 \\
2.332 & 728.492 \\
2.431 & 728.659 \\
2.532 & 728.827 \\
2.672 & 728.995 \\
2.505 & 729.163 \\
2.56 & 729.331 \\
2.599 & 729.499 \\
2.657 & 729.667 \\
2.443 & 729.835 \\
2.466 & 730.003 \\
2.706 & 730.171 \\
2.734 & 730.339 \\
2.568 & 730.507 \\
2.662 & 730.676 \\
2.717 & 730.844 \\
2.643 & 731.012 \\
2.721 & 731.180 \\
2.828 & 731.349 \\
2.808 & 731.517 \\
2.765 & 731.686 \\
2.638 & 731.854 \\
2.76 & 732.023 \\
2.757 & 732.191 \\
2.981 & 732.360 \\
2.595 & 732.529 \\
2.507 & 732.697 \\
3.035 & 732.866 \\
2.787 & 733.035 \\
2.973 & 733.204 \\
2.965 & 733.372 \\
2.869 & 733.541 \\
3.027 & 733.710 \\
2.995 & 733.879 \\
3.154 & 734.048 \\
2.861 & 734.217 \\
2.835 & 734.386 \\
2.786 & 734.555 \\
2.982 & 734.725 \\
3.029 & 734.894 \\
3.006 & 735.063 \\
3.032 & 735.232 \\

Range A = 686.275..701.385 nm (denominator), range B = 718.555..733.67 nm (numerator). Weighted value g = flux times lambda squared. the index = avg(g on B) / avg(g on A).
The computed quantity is 1.52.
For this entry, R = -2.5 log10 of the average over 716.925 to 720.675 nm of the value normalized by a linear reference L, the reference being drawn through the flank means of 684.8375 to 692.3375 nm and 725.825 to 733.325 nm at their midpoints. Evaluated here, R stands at 0.358 mag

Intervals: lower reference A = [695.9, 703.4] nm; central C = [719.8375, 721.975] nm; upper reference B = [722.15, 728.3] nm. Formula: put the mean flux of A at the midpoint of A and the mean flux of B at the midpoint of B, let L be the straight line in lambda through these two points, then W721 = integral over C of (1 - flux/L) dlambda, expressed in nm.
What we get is 0.512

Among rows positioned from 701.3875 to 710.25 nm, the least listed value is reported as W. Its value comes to 1.171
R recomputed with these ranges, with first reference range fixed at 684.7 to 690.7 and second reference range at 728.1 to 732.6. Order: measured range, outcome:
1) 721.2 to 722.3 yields 0.32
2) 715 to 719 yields 0.40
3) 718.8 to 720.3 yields 0.35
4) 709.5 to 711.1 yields 0.26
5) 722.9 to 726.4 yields 0.18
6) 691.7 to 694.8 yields -0.14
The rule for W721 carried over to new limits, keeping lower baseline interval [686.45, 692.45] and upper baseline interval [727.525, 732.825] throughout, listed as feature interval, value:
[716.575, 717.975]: 0.44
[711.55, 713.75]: 0.63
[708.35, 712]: 0.66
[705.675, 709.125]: 0.10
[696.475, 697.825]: -0.26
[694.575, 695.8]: -0.28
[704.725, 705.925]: -0.30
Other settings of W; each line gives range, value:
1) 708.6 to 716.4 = 0.9377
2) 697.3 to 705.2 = 1.778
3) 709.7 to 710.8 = 1.38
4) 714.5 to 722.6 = 1.267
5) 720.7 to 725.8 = 1.534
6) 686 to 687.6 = 1.027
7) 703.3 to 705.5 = 2.071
